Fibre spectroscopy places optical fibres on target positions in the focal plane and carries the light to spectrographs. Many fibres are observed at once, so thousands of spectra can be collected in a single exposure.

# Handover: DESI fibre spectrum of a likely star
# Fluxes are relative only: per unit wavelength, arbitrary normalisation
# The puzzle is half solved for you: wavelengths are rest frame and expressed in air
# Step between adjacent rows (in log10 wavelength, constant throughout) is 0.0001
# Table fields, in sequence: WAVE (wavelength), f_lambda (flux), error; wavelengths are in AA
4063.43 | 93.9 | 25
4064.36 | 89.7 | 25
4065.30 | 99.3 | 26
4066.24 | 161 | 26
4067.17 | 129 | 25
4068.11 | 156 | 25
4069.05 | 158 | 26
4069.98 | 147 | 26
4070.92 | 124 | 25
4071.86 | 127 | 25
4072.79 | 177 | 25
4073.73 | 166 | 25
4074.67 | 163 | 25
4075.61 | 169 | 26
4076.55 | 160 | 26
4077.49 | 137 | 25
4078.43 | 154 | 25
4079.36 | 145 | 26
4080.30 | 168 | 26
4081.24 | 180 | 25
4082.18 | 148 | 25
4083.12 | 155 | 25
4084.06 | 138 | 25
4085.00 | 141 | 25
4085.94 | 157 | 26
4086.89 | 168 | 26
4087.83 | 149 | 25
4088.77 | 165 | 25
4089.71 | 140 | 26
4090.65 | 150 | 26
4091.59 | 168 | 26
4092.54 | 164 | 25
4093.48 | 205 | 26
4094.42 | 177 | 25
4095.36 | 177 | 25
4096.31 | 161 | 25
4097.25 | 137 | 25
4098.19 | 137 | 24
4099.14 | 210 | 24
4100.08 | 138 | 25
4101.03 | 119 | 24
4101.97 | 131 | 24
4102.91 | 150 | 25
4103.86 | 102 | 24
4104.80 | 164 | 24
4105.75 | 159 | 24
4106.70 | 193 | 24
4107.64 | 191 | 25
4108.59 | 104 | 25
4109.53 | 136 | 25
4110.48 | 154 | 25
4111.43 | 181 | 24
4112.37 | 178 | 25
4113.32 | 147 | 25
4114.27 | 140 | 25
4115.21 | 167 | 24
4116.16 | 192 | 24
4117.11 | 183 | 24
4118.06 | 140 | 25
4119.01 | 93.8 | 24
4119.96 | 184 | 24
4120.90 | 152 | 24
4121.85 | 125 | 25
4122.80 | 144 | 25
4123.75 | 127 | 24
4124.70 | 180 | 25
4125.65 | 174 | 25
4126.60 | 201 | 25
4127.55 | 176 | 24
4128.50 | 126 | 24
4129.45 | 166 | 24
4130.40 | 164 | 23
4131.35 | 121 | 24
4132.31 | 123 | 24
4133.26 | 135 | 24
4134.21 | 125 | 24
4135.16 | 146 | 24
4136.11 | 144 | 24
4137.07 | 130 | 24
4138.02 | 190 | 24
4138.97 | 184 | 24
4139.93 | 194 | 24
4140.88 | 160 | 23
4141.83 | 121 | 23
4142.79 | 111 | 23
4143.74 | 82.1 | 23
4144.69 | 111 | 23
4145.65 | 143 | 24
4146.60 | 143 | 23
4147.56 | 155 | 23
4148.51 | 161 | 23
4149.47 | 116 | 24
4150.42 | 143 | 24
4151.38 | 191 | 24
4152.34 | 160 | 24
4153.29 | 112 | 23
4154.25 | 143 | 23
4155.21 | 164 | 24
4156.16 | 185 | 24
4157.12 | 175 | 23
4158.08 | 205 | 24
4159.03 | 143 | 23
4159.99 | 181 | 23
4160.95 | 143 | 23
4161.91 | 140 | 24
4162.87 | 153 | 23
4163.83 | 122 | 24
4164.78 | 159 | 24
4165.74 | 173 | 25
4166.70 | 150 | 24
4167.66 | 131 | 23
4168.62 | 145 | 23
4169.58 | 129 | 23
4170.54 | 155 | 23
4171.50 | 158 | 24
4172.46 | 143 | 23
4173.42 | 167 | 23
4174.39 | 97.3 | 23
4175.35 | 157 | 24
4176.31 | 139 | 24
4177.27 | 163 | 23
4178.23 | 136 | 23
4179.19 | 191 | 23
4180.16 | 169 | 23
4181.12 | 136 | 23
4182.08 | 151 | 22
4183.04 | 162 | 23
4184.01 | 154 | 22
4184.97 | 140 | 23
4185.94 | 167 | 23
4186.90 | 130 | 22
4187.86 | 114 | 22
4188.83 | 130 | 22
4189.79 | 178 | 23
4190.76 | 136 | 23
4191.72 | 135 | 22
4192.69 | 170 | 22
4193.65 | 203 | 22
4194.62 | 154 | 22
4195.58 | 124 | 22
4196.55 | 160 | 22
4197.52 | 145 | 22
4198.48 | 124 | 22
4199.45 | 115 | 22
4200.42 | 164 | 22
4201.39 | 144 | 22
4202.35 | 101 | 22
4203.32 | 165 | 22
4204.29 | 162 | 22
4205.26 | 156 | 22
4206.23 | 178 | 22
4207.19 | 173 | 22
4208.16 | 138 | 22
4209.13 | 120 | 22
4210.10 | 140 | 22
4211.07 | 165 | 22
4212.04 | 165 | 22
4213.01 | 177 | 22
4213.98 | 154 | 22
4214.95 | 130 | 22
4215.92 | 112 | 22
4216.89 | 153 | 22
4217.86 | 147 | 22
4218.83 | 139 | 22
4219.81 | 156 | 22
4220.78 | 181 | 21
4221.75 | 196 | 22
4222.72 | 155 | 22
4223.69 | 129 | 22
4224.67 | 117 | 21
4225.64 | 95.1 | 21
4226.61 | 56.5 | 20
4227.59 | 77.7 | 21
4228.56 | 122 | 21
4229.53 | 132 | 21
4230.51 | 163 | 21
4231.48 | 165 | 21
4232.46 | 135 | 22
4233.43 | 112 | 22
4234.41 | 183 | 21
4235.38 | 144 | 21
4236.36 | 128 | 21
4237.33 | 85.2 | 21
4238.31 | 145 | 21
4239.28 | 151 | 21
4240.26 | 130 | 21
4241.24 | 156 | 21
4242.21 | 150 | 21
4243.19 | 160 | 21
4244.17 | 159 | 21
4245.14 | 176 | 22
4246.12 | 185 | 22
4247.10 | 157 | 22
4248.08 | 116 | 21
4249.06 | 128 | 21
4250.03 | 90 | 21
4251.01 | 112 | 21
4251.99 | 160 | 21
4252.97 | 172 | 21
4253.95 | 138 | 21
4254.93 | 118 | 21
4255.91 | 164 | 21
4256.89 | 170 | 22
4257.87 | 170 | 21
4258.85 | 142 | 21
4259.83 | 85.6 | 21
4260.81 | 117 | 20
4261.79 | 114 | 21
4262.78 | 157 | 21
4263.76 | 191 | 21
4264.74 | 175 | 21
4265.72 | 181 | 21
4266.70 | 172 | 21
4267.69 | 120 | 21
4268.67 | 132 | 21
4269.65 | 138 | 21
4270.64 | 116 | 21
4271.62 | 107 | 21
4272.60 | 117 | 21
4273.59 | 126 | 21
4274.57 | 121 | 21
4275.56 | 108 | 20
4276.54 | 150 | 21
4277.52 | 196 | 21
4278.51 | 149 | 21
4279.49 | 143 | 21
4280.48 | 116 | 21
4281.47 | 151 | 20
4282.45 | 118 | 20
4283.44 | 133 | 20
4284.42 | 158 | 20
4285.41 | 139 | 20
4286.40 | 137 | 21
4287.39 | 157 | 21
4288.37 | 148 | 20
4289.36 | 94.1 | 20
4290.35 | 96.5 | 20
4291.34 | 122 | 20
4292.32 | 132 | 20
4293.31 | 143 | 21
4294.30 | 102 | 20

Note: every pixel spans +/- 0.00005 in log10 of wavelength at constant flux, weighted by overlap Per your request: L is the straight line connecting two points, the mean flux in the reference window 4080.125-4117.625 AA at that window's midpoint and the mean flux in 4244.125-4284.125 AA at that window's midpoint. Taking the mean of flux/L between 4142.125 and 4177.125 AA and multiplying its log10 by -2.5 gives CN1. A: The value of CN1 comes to 0.04 mag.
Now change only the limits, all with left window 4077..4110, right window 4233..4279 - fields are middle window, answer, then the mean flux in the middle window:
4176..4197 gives -0.03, 152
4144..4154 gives 0.06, 142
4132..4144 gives 0.06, 143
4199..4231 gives 0.03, 142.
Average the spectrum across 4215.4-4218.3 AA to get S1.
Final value 137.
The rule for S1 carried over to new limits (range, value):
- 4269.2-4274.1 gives 121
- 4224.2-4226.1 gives 106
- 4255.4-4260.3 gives 146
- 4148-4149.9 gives 139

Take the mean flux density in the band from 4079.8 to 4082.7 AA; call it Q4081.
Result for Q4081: 165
